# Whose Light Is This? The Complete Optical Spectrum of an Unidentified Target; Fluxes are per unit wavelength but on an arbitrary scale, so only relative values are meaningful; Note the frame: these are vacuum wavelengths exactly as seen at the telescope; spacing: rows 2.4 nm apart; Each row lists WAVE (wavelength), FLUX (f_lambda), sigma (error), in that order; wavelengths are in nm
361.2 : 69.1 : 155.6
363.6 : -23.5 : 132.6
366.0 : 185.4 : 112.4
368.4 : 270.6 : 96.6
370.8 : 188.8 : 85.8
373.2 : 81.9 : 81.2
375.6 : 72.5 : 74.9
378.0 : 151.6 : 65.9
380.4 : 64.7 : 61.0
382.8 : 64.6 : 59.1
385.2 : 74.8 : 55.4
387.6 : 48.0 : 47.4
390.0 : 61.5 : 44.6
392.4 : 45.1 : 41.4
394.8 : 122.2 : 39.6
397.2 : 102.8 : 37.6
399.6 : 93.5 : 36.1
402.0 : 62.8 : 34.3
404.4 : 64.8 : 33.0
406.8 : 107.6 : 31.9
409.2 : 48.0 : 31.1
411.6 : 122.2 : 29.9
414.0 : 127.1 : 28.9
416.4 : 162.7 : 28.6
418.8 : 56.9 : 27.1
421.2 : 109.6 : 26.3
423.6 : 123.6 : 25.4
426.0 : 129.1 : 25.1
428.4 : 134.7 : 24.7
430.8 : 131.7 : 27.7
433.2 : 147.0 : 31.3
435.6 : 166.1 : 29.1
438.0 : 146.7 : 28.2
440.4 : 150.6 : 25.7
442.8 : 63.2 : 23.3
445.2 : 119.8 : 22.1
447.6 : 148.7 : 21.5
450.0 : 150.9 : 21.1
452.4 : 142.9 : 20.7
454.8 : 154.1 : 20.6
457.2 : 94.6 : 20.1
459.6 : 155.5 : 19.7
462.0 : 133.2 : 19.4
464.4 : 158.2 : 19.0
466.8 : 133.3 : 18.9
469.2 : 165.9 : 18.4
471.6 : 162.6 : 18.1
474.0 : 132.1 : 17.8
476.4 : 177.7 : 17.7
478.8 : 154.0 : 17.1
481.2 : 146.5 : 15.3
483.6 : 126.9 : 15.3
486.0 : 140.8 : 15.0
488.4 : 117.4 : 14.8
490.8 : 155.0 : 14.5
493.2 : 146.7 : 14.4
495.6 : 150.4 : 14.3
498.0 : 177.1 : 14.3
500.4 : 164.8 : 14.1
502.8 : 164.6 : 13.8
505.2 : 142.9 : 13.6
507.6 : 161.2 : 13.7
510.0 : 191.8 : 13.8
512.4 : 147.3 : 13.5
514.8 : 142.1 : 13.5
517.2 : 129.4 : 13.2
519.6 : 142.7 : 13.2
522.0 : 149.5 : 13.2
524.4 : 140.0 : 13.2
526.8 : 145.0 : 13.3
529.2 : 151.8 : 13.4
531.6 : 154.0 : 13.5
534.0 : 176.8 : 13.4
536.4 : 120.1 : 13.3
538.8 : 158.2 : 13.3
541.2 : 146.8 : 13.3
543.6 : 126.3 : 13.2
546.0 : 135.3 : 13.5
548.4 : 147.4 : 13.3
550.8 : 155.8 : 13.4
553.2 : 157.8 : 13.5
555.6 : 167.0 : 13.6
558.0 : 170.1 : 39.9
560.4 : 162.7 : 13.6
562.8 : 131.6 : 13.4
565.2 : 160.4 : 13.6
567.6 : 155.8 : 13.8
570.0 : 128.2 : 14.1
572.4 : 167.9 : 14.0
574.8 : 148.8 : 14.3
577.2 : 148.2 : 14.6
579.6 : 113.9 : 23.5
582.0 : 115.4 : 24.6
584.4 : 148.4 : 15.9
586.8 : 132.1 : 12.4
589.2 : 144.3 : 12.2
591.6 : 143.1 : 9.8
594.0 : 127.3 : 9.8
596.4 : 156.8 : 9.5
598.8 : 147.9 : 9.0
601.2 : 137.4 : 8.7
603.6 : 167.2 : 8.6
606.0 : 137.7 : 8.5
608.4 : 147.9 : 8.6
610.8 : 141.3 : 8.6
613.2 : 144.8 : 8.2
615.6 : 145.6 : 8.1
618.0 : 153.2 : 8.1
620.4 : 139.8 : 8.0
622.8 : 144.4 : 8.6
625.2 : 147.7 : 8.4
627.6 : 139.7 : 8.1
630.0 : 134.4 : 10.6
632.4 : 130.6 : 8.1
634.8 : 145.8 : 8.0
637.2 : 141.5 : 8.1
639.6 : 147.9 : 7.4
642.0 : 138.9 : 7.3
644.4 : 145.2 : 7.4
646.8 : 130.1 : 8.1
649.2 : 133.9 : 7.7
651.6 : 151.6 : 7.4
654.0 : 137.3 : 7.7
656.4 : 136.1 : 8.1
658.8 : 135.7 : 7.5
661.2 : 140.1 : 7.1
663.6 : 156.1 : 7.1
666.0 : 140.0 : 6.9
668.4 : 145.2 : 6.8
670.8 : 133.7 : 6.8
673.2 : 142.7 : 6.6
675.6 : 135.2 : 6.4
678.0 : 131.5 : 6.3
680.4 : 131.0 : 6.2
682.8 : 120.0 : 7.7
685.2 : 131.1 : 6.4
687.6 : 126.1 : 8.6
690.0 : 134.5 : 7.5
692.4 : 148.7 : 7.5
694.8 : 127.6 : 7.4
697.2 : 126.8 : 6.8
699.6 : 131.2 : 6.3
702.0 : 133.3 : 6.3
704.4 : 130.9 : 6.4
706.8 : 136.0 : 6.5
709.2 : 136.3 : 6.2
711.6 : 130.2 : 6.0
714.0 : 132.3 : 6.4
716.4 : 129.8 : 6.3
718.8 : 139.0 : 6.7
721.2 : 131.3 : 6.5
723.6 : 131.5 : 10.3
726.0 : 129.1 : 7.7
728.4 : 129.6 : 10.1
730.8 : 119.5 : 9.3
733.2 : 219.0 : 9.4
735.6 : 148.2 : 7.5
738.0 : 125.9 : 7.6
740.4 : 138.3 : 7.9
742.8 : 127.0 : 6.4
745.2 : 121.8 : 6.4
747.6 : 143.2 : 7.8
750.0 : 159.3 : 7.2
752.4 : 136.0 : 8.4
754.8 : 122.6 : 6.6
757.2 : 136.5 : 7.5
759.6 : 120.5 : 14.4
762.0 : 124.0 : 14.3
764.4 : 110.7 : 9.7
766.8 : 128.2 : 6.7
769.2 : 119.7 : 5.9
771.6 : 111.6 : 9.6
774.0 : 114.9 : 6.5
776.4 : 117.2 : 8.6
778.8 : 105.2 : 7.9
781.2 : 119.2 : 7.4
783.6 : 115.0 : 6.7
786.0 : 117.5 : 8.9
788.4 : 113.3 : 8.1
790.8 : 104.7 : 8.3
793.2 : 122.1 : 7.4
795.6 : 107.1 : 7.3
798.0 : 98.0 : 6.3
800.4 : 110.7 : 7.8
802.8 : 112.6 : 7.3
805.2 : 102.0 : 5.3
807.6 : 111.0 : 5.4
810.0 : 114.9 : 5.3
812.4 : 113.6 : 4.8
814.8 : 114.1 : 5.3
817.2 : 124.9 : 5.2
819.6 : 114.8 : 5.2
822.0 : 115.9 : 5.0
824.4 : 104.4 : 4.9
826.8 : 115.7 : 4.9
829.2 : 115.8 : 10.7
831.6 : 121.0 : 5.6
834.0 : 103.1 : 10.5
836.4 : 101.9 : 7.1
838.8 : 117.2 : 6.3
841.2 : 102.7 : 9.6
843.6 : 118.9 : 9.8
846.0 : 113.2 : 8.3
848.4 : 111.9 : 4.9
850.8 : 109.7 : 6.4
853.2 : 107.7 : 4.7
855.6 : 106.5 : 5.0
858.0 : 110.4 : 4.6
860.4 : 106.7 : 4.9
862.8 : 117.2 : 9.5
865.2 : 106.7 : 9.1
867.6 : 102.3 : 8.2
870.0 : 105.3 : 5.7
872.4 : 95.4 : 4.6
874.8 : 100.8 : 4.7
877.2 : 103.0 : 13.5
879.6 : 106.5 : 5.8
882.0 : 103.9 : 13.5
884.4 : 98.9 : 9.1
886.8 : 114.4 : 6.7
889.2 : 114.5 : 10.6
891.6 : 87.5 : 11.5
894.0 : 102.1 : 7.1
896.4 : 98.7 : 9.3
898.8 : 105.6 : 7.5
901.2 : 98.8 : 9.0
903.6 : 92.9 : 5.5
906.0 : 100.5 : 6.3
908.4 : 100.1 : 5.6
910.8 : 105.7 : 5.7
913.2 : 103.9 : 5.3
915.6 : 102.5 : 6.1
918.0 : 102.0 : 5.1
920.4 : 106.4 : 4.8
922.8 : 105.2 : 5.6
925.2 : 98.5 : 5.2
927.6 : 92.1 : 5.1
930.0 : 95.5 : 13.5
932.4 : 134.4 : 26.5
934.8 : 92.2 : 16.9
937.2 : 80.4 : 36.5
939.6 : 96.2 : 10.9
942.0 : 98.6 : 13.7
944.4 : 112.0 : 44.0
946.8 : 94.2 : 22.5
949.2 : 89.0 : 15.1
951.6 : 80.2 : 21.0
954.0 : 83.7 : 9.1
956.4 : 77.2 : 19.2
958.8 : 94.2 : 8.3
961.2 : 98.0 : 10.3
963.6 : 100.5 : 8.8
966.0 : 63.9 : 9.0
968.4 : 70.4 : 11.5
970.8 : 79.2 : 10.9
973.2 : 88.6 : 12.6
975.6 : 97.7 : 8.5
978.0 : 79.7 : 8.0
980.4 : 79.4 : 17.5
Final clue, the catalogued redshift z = 0.12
